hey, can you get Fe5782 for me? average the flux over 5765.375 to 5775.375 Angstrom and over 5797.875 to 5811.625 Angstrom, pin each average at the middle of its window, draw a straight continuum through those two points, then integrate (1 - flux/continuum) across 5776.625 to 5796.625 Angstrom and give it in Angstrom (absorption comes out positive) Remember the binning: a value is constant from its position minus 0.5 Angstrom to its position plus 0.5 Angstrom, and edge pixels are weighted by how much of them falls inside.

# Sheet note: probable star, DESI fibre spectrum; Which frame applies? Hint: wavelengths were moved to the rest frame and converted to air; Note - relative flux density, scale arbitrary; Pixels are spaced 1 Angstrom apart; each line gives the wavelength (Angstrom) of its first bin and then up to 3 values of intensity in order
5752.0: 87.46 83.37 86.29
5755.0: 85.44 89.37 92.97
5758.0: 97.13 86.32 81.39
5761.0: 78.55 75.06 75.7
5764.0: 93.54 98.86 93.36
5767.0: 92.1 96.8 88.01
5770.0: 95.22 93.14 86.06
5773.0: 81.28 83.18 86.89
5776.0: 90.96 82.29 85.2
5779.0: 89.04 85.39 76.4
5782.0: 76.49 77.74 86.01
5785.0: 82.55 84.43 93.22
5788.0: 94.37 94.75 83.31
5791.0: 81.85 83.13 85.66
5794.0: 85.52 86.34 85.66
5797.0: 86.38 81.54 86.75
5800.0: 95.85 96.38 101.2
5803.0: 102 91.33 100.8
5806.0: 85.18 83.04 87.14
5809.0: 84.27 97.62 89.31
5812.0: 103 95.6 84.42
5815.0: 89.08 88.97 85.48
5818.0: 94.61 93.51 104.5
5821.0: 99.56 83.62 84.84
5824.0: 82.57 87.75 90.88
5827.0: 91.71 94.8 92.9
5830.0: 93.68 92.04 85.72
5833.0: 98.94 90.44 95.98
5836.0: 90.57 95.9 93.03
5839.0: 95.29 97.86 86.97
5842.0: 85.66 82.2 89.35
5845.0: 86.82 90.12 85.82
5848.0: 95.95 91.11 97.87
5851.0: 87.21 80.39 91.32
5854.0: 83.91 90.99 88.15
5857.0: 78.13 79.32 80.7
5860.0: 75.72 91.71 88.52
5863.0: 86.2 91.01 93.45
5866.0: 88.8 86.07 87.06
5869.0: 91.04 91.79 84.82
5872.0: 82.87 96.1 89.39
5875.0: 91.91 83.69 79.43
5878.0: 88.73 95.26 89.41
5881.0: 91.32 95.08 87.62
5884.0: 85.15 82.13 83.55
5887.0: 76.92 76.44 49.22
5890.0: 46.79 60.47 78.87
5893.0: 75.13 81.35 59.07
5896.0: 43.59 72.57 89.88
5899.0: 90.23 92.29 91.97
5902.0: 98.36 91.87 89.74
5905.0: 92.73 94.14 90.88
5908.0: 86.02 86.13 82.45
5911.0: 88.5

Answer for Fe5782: 1.3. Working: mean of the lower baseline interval 89.8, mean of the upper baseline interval 92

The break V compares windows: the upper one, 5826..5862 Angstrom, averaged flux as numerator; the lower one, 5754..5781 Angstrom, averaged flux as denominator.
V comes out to 1.0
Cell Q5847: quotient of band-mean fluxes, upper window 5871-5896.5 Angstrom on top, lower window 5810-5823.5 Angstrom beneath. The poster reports 0.86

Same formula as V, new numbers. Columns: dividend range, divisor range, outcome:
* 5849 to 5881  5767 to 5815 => 0.99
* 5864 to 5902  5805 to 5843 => 0.90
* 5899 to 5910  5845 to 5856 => 1.02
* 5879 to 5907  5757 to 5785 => 0.93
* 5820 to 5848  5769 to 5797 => 1.06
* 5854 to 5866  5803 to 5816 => 0.94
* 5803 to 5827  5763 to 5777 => 1.01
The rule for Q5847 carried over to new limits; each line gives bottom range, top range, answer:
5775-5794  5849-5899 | 0.97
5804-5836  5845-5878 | 0.96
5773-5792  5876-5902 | 0.93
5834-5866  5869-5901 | 0.91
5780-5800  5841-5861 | 1.02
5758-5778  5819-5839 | 1.05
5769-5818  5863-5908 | 0.95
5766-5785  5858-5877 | 1.01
